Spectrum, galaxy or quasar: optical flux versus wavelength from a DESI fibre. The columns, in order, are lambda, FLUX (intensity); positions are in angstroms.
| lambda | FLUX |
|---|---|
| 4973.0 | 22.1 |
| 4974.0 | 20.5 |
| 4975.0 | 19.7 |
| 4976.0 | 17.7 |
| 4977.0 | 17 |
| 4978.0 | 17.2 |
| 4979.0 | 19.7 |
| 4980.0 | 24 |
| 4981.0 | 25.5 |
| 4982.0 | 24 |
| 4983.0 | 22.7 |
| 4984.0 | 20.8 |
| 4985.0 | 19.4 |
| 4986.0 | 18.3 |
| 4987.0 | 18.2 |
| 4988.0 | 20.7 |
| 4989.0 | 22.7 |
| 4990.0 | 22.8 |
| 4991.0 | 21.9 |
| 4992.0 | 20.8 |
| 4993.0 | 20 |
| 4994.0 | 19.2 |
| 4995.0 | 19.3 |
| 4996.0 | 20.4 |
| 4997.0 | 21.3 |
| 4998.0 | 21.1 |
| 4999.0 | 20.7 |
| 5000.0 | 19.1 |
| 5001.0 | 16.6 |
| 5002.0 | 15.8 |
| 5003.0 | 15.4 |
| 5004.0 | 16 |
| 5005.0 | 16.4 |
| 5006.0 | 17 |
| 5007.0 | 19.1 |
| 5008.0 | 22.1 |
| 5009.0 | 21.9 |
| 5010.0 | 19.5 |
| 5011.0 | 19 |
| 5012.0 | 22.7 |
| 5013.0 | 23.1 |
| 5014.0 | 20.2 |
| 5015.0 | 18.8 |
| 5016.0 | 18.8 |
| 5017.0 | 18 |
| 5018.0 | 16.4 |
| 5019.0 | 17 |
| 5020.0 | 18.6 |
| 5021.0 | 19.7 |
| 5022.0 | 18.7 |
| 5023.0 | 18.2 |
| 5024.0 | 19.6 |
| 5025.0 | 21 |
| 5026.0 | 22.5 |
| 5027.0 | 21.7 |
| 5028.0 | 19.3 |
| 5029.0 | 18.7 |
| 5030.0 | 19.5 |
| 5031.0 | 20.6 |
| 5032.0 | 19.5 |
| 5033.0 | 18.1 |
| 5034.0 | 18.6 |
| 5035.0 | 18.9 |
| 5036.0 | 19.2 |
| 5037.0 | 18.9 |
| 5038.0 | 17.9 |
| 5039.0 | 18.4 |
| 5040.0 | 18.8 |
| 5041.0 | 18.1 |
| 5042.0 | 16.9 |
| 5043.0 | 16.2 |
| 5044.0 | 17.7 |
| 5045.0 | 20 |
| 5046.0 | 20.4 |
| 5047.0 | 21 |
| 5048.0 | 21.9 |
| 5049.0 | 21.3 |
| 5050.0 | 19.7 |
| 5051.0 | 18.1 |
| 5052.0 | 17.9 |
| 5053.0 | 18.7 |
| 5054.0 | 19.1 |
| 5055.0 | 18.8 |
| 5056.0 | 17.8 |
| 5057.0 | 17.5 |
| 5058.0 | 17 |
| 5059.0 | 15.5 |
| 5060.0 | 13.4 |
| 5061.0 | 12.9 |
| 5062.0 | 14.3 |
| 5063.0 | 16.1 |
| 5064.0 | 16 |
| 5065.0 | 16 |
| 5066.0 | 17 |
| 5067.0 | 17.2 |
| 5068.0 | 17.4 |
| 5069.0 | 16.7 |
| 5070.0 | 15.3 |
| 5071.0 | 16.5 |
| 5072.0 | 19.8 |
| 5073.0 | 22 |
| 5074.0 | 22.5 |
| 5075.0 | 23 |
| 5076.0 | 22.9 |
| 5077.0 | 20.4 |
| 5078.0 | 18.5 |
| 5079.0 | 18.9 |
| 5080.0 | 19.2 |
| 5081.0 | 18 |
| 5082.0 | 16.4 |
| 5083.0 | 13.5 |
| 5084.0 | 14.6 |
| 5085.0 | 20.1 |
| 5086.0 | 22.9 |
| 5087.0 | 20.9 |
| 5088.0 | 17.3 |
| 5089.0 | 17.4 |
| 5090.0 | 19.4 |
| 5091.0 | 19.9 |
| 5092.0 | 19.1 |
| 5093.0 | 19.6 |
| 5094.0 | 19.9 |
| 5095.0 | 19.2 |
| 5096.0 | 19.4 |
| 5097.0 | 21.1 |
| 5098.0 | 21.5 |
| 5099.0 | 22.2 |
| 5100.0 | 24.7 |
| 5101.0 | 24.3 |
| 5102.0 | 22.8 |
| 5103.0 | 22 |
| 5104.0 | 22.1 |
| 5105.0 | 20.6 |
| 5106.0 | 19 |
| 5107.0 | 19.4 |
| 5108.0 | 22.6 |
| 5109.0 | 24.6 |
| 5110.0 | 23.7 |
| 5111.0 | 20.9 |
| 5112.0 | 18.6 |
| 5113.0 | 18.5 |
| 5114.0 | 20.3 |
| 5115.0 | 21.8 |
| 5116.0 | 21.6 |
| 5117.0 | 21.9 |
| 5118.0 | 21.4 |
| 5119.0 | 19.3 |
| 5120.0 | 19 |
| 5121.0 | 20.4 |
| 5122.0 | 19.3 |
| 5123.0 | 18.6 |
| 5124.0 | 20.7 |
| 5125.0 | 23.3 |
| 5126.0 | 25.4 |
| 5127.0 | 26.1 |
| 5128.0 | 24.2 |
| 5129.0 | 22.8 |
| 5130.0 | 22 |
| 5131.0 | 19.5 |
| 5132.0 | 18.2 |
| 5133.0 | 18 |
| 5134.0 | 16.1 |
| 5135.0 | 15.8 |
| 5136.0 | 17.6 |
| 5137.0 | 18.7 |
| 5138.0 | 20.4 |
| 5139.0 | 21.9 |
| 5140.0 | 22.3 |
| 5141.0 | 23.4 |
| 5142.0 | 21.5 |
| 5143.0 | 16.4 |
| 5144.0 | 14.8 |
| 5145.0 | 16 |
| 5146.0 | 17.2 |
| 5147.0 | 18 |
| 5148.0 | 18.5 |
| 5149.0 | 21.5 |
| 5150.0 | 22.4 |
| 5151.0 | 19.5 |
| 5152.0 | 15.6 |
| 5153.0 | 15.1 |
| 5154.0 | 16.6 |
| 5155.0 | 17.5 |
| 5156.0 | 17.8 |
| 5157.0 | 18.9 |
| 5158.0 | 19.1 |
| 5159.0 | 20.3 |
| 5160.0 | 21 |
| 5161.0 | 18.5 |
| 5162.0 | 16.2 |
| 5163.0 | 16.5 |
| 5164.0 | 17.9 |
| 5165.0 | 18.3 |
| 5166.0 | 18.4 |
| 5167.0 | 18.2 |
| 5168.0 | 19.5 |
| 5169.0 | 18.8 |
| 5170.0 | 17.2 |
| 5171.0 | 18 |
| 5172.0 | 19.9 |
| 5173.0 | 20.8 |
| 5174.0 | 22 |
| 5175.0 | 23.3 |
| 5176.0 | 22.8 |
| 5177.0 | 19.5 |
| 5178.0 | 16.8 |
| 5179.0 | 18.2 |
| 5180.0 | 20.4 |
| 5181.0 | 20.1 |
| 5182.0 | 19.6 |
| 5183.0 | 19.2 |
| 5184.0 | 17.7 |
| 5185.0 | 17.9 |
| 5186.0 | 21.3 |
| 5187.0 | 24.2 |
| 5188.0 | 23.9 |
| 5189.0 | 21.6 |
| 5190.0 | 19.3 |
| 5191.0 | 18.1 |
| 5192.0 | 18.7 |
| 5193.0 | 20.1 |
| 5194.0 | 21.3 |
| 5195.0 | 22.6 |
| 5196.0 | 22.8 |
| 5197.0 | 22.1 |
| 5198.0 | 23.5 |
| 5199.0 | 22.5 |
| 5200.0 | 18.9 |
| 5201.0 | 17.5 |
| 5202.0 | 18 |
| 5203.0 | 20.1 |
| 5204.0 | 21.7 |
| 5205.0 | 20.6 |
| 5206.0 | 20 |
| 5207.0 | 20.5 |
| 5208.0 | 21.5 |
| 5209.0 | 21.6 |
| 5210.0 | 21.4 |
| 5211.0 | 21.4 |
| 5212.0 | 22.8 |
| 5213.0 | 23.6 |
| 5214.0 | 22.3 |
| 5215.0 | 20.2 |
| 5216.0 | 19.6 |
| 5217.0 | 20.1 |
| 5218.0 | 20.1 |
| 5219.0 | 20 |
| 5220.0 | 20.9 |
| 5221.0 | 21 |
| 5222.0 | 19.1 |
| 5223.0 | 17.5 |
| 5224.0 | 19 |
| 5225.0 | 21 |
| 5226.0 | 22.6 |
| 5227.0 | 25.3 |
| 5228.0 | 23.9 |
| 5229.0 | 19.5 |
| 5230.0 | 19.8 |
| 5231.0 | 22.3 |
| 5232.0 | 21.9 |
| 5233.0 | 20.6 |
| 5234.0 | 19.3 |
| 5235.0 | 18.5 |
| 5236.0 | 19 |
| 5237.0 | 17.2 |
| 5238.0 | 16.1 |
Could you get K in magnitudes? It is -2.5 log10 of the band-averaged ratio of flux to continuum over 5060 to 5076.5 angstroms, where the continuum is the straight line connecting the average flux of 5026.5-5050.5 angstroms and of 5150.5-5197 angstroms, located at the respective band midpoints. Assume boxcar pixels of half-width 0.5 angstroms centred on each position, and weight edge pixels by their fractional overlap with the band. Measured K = 0.09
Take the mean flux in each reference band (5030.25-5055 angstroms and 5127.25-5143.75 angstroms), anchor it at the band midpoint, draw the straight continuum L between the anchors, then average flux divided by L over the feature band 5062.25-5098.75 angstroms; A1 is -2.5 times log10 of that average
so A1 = 0.04 mag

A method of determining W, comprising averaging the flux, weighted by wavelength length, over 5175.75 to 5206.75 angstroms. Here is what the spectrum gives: 20.3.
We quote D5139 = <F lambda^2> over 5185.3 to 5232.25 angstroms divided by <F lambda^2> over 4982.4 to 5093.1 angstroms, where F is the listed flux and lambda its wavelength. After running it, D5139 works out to 1.2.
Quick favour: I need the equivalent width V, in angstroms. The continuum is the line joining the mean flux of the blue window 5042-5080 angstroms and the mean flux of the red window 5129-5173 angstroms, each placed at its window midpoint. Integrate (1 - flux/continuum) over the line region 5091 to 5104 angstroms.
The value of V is -2.03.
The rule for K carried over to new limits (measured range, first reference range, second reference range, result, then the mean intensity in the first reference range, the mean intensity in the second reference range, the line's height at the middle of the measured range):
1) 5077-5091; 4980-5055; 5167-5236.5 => 0.09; 19.6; 20.5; 19.9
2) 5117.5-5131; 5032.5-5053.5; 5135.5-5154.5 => -0.15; 18.9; 18.8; 18.8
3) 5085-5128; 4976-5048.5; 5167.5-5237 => -0.05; 19.6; 20.5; 20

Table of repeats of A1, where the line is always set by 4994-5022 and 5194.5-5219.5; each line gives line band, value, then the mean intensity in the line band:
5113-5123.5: -0.008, 20.3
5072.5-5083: -0.008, 19.9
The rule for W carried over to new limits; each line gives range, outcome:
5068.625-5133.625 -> 20.4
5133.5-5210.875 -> 19.5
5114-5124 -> 20.4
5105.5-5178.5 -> 19.7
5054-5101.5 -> 18.6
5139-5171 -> 18.5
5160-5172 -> 18.2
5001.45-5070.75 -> 18.4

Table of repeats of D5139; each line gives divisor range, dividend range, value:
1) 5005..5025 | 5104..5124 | 1.11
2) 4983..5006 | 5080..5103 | 1.06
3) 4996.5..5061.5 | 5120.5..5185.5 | 1.08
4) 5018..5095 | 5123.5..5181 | 1.08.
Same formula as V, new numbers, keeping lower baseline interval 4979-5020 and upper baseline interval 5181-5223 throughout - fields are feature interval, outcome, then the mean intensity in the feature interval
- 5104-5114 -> -0.3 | 20.9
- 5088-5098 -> 0.4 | 19.4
